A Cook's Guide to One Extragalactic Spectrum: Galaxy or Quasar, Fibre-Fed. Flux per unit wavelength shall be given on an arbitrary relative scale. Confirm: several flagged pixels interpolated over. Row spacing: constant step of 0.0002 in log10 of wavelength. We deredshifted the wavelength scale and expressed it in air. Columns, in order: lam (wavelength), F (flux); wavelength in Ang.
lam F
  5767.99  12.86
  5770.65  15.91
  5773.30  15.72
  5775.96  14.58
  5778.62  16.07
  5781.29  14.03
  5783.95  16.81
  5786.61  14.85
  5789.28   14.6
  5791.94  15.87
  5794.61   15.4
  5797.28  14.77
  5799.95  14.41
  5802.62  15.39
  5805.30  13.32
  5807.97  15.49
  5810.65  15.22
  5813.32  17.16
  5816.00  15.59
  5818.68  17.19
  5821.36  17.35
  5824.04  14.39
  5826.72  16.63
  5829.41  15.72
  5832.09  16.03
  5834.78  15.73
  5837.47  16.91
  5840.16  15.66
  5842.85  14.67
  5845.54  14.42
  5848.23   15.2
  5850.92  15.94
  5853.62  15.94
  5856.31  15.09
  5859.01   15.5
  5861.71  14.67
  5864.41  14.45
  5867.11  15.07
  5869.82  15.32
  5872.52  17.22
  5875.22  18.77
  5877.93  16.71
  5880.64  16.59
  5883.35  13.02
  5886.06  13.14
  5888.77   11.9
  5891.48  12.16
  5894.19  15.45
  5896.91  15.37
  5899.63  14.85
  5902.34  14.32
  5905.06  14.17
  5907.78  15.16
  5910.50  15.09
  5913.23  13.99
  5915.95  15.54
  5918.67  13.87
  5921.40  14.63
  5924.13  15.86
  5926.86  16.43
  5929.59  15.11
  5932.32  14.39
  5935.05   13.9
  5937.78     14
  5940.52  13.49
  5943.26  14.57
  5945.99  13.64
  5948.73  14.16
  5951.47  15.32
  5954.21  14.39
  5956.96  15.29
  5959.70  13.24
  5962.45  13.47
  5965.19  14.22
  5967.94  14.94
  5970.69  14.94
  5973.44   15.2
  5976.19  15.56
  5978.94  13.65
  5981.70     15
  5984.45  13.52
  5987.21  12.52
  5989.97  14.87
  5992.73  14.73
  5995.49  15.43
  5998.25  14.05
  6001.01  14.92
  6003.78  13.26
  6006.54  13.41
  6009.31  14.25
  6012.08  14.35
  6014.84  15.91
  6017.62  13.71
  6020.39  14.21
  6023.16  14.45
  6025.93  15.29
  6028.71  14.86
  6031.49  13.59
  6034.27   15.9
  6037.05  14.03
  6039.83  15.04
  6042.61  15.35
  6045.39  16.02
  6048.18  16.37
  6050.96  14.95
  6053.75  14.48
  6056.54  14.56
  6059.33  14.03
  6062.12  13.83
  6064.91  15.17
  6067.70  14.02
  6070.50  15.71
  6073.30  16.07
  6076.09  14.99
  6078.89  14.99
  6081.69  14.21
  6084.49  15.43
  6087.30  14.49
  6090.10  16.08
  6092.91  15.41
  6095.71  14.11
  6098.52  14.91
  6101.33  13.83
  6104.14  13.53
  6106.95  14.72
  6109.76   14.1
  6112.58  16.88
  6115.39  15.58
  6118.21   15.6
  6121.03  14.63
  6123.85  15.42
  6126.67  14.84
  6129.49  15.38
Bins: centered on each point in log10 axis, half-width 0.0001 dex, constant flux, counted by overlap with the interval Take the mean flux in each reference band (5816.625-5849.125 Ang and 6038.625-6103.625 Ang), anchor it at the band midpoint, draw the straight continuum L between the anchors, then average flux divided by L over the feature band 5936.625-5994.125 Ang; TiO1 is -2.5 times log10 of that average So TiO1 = 0.07 mag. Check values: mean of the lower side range 15.8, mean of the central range 14.3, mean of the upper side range 14.9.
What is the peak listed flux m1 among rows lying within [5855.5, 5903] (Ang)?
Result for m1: 18.77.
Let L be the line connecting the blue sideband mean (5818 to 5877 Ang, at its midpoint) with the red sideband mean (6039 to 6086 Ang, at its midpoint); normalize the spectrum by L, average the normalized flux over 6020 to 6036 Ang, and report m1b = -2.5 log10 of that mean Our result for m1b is 0.03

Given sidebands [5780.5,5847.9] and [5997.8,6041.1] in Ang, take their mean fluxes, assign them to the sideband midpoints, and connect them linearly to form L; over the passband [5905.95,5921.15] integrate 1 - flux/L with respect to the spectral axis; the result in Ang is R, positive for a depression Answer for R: 0.3 Ang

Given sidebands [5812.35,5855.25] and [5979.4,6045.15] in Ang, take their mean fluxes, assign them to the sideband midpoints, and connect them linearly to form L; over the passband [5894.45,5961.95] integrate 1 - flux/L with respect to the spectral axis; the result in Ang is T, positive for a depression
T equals 2.4 Ang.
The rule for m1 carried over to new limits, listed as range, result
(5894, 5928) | 16.43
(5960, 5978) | 15.56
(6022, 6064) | 16.37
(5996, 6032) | 15.91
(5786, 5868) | 17.35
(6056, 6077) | 16.07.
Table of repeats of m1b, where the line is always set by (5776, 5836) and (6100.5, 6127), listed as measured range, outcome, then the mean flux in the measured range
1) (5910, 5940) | 0.04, 14.8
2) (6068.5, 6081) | -0.02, 15.3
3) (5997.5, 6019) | 0.07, 14.2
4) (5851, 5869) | 0.02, 15.2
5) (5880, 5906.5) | 0.10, 14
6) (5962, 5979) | 0.04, 14.7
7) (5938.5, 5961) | 0.07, 14.3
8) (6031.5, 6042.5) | 0.02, 14.9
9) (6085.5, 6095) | -0.02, 15.2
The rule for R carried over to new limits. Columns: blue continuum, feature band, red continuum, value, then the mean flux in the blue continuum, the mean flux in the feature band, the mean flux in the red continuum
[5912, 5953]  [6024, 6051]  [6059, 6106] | -0.8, 14.6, 15.1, 14.8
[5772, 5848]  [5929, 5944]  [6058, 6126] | 1.0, 15.5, 14.2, 14.9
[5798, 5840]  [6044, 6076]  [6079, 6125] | 0.1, 15.7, 15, 14.9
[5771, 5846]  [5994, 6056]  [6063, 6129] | 1.6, 15.5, 14.7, 15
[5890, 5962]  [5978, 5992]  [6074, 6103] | 0.7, 14.5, 14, 14.9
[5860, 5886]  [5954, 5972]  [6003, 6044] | 0.7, 15.6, 14.3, 14.5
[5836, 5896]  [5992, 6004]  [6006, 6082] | 0.3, 15.2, 14.6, 14.8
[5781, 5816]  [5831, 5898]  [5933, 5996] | -1.6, 15.2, 15.2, 14.3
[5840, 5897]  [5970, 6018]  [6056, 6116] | 1.7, 15.1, 14.4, 14.8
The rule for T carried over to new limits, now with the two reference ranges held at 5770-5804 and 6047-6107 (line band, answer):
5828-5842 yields -0.73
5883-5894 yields 1.66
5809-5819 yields -0.64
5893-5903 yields 0.03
